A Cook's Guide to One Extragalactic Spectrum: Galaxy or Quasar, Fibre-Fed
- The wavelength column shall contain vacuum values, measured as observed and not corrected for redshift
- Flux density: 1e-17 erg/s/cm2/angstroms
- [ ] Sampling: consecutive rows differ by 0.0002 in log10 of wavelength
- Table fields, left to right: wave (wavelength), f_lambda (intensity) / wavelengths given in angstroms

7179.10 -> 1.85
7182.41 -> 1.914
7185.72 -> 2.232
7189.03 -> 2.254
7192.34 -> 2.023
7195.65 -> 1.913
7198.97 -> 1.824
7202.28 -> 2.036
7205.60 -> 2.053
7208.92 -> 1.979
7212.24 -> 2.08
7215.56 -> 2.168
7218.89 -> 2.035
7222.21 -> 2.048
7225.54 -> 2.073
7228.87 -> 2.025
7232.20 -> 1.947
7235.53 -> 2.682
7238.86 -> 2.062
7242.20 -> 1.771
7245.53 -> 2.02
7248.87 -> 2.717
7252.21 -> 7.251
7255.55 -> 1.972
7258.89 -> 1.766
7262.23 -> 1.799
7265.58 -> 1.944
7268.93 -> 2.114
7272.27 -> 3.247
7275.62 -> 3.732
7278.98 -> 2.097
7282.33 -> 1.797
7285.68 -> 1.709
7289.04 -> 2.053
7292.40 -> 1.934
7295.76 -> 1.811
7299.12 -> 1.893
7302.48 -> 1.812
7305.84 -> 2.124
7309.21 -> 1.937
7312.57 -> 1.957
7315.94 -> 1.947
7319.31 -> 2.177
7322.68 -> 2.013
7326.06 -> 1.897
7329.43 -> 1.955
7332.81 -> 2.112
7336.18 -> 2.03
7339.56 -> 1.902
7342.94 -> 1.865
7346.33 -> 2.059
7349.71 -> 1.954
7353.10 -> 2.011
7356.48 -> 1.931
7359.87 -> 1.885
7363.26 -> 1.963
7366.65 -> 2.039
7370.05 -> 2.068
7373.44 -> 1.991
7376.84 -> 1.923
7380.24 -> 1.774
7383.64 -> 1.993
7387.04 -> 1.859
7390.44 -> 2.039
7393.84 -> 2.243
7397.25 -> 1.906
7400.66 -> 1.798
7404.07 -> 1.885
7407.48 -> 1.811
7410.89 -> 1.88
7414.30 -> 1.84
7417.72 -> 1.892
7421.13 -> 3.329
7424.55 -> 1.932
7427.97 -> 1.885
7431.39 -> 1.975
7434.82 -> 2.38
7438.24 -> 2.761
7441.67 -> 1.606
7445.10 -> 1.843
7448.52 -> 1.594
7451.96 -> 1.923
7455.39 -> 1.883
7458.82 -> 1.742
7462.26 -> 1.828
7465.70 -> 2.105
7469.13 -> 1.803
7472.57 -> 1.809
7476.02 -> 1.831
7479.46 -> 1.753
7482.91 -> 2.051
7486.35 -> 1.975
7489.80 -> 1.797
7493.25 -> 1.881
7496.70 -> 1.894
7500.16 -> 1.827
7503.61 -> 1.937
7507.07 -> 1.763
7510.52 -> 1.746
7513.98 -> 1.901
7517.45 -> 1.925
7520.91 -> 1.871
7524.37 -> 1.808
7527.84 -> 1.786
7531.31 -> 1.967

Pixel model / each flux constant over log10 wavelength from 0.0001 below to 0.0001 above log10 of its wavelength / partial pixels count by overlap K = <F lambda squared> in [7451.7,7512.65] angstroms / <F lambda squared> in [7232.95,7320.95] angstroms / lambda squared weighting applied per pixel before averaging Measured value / 0.85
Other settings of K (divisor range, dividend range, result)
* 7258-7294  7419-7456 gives 1.00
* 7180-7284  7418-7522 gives 0.90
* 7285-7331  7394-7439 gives 1.10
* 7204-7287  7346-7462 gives 0.88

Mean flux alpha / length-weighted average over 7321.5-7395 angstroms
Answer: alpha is 1.98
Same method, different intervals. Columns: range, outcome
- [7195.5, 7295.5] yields 2.29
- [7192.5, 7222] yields 2.01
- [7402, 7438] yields 2.11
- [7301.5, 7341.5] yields 1.99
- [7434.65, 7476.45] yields 1.92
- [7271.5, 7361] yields 2.06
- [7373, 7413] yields 1.92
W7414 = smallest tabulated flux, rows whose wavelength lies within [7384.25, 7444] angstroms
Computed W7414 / 1.606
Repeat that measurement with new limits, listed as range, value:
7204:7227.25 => 1.979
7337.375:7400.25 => 1.774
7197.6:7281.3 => 1.766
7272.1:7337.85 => 1.709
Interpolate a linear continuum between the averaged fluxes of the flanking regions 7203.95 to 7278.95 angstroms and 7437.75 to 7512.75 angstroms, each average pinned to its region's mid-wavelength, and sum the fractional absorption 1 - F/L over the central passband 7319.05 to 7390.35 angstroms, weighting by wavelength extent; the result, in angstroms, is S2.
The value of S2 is 6.1 angstroms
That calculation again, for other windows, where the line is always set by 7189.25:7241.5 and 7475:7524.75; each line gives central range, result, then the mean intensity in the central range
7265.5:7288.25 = -4.2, 2.39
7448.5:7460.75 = 0.5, 1.81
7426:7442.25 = -2.1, 2.15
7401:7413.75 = 0.5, 1.85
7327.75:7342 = -0.1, 1.99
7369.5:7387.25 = 0.2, 1.93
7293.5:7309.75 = 0.7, 1.91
